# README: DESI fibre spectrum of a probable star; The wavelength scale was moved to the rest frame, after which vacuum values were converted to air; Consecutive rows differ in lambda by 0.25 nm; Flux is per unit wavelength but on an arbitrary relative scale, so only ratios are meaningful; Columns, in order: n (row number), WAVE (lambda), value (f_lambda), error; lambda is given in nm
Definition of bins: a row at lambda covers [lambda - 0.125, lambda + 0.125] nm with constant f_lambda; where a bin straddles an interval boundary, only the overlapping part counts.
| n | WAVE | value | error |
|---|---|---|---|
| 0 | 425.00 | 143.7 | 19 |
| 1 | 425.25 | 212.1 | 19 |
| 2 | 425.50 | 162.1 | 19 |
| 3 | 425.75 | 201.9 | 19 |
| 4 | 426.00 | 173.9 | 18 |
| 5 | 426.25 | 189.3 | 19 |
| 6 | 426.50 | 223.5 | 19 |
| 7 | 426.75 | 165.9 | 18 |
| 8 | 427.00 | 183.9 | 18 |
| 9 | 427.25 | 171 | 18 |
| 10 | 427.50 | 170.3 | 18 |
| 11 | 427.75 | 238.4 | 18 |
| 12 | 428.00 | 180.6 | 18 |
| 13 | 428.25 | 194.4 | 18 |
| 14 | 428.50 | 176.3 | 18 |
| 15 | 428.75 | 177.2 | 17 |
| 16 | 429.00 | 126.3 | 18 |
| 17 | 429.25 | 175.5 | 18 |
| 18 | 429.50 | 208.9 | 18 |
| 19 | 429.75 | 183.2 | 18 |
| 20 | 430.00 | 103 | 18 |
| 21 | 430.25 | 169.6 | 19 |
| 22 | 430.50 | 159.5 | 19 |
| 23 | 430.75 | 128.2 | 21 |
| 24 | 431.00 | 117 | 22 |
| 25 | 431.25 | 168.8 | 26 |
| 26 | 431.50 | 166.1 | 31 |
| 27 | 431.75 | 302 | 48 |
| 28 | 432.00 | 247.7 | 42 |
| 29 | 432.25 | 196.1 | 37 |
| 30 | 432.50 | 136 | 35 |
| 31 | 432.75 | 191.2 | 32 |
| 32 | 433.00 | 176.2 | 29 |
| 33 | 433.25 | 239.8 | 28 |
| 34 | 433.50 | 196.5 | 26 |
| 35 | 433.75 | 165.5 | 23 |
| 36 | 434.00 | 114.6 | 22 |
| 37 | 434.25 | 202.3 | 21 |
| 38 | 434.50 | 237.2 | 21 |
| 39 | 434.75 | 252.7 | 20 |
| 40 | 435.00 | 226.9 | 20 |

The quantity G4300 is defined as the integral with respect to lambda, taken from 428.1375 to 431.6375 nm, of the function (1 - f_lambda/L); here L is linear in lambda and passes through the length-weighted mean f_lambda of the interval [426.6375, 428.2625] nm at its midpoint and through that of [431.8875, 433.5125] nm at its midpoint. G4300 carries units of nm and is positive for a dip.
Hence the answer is 0.544 nm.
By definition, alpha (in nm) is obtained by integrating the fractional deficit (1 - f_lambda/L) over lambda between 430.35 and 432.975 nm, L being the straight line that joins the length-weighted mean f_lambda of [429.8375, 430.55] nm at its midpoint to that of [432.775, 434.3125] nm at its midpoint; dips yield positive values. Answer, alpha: -0.32 nm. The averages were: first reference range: 144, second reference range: 182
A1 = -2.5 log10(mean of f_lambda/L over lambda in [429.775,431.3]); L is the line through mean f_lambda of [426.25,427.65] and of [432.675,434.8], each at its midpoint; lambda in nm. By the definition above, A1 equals 0.315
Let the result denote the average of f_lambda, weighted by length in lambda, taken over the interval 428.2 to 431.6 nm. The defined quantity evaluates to 160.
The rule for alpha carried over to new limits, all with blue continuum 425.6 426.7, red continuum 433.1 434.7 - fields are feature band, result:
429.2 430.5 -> 0.186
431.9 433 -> 0.030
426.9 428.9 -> 0.089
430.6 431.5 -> 0.242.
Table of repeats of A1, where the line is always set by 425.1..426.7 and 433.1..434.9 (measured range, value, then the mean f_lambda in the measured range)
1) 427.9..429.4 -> 0.13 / 172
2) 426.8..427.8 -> 0.05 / 185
